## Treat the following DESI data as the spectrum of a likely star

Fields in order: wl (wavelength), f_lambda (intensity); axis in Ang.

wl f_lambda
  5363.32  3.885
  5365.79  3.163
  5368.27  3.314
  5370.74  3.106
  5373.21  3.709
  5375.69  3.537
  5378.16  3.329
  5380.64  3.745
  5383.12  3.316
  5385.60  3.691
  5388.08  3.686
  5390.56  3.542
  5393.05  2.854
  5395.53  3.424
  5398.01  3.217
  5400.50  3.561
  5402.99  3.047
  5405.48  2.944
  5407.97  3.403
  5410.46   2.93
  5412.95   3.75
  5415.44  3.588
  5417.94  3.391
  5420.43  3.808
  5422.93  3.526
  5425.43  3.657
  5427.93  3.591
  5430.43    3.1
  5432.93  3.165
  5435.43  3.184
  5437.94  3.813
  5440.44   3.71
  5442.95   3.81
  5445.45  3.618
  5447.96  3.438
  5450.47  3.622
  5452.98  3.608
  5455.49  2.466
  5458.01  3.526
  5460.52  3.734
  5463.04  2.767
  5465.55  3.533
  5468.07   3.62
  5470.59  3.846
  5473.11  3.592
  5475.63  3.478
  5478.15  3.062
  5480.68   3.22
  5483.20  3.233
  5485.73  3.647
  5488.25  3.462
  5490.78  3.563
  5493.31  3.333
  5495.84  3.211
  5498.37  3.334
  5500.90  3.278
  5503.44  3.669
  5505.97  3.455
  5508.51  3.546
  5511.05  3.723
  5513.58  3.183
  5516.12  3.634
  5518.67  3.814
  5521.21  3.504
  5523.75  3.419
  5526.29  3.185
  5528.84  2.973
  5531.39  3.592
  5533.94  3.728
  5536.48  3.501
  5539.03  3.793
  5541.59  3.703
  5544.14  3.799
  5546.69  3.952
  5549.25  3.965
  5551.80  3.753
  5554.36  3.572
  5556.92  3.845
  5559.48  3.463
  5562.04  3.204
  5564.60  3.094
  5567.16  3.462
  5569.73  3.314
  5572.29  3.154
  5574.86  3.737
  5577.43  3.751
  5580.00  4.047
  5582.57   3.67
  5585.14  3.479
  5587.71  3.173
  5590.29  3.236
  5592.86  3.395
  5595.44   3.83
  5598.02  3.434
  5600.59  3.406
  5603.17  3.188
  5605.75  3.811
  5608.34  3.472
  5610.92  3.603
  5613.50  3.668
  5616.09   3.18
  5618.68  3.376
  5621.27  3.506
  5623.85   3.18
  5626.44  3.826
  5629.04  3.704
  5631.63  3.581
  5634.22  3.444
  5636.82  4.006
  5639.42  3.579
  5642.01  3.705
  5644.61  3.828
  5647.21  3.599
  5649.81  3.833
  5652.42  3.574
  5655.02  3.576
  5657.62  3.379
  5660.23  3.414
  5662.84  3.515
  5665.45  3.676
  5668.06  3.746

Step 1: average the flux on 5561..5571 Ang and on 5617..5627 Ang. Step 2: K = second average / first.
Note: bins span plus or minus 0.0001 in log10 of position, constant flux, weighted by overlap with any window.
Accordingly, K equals 1.05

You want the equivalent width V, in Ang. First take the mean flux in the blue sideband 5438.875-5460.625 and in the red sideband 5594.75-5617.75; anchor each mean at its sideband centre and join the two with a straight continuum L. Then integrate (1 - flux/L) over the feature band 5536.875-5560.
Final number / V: -1.7 Ang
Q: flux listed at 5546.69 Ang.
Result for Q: 3.952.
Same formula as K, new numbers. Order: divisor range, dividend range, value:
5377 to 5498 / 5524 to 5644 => 1.04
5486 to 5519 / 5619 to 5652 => 1.05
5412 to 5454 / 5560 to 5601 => 0.98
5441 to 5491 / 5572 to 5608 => 1.03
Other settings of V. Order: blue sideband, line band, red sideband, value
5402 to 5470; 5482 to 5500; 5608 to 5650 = 0.4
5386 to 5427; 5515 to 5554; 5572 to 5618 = -1.6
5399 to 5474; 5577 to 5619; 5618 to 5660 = 0.7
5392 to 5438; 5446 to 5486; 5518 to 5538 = 0.1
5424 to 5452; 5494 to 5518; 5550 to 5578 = 0.3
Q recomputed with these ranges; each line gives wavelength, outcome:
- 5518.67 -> 3.814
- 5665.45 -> 3.676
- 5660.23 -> 3.414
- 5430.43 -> 3.1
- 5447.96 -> 3.438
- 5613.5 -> 3.668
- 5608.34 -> 3.472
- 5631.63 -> 3.581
